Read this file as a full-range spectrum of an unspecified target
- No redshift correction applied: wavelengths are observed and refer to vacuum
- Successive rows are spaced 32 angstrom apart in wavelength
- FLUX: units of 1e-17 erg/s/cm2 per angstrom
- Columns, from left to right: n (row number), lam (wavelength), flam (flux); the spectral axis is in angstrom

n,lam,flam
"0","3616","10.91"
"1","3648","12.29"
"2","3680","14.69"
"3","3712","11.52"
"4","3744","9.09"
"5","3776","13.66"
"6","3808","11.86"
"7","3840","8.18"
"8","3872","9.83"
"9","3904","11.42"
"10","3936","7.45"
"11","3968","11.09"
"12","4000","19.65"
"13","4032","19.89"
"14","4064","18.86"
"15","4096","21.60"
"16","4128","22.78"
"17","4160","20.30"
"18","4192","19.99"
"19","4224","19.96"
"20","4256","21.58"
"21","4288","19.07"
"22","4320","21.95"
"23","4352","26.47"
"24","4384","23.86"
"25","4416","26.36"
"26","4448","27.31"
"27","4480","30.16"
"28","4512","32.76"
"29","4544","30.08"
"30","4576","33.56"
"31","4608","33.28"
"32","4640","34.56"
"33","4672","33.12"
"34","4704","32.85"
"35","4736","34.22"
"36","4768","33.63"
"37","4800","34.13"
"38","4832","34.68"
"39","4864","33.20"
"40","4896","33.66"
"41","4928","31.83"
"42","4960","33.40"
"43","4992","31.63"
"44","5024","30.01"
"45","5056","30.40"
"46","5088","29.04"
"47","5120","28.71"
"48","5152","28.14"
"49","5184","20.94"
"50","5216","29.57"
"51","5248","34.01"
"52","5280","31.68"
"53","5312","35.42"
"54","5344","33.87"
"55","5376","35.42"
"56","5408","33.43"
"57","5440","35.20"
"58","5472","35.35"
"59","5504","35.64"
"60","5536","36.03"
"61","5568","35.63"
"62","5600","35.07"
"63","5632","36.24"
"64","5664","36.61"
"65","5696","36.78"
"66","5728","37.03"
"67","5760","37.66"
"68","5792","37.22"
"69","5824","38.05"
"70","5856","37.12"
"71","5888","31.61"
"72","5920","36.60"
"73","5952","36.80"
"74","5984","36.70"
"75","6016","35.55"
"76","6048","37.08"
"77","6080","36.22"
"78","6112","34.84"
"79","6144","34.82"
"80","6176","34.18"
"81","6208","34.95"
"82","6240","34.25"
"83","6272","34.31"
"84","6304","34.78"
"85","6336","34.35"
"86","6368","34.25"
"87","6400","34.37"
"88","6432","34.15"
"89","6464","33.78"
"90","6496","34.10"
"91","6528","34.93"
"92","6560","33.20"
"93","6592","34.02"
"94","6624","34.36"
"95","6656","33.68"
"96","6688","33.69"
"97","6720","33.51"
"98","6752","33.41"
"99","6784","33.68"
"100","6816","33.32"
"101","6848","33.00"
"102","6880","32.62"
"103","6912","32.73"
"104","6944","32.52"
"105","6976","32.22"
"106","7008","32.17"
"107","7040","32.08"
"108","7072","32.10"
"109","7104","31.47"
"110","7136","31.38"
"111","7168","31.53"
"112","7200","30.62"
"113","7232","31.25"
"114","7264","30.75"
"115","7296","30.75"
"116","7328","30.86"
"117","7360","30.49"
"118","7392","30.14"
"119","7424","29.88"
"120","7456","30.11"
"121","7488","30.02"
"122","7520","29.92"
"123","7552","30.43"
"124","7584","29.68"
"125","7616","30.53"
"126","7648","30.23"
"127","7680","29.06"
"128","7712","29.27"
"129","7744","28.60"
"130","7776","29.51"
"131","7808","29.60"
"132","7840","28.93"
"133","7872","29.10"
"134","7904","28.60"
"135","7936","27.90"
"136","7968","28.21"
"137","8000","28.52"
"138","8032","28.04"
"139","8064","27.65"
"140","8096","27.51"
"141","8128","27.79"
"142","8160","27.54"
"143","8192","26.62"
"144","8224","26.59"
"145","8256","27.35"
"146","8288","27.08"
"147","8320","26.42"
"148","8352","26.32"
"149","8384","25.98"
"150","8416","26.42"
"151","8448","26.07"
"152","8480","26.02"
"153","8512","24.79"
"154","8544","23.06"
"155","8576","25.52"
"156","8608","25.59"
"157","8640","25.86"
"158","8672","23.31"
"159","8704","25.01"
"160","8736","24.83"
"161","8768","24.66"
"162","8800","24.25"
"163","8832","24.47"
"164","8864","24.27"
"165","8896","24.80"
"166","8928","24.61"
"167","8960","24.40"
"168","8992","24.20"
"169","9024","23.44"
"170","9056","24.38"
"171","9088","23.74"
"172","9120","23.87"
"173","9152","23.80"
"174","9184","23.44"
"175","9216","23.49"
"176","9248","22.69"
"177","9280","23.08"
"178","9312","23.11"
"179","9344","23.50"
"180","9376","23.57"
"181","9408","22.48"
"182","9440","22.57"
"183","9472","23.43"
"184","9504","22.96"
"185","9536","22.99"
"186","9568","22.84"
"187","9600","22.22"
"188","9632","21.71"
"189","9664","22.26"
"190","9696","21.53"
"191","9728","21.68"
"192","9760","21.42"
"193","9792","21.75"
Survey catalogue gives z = 0.00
